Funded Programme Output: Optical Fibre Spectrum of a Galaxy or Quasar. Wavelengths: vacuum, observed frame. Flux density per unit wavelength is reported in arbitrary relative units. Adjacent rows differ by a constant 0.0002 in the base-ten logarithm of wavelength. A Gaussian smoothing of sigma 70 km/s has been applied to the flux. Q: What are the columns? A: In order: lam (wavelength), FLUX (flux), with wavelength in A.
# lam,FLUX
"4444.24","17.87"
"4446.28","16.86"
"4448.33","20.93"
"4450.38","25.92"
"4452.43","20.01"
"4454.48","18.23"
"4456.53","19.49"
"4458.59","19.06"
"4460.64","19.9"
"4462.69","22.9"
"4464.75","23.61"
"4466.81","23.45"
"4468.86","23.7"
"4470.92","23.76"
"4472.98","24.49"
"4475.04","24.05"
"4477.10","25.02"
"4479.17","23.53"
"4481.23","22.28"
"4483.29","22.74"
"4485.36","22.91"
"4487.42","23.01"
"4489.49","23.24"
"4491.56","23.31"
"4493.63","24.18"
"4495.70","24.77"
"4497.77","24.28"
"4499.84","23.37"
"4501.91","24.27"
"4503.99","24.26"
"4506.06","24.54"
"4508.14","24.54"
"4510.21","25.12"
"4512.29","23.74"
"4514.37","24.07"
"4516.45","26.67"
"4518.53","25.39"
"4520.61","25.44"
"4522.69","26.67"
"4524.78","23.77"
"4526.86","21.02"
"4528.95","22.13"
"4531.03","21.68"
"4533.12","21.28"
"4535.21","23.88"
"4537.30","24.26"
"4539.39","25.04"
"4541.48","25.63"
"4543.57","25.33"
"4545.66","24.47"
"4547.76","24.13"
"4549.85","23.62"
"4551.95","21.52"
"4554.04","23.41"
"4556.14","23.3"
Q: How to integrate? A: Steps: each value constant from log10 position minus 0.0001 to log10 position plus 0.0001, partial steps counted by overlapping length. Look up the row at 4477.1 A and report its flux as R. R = 25.02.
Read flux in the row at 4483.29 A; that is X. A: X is 22.74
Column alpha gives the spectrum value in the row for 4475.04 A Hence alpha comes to 24.05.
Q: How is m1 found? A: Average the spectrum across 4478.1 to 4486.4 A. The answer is 22.9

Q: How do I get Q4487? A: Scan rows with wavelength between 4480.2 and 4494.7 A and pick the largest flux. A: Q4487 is 24.18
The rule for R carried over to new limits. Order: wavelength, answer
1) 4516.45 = 26.67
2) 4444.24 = 17.87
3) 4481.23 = 22.28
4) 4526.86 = 21.02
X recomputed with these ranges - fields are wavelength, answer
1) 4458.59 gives 19.06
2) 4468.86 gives 23.7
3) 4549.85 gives 23.62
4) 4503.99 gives 24.26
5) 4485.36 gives 22.91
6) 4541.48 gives 25.63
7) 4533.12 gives 21.28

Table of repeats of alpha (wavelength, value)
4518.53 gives 25.39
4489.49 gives 23.24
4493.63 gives 24.18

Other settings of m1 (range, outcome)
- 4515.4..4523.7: 26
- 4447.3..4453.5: 22.2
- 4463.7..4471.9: 23.6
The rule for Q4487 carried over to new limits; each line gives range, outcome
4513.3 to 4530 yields 26.67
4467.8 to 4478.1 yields 25.02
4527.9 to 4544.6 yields 25.63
